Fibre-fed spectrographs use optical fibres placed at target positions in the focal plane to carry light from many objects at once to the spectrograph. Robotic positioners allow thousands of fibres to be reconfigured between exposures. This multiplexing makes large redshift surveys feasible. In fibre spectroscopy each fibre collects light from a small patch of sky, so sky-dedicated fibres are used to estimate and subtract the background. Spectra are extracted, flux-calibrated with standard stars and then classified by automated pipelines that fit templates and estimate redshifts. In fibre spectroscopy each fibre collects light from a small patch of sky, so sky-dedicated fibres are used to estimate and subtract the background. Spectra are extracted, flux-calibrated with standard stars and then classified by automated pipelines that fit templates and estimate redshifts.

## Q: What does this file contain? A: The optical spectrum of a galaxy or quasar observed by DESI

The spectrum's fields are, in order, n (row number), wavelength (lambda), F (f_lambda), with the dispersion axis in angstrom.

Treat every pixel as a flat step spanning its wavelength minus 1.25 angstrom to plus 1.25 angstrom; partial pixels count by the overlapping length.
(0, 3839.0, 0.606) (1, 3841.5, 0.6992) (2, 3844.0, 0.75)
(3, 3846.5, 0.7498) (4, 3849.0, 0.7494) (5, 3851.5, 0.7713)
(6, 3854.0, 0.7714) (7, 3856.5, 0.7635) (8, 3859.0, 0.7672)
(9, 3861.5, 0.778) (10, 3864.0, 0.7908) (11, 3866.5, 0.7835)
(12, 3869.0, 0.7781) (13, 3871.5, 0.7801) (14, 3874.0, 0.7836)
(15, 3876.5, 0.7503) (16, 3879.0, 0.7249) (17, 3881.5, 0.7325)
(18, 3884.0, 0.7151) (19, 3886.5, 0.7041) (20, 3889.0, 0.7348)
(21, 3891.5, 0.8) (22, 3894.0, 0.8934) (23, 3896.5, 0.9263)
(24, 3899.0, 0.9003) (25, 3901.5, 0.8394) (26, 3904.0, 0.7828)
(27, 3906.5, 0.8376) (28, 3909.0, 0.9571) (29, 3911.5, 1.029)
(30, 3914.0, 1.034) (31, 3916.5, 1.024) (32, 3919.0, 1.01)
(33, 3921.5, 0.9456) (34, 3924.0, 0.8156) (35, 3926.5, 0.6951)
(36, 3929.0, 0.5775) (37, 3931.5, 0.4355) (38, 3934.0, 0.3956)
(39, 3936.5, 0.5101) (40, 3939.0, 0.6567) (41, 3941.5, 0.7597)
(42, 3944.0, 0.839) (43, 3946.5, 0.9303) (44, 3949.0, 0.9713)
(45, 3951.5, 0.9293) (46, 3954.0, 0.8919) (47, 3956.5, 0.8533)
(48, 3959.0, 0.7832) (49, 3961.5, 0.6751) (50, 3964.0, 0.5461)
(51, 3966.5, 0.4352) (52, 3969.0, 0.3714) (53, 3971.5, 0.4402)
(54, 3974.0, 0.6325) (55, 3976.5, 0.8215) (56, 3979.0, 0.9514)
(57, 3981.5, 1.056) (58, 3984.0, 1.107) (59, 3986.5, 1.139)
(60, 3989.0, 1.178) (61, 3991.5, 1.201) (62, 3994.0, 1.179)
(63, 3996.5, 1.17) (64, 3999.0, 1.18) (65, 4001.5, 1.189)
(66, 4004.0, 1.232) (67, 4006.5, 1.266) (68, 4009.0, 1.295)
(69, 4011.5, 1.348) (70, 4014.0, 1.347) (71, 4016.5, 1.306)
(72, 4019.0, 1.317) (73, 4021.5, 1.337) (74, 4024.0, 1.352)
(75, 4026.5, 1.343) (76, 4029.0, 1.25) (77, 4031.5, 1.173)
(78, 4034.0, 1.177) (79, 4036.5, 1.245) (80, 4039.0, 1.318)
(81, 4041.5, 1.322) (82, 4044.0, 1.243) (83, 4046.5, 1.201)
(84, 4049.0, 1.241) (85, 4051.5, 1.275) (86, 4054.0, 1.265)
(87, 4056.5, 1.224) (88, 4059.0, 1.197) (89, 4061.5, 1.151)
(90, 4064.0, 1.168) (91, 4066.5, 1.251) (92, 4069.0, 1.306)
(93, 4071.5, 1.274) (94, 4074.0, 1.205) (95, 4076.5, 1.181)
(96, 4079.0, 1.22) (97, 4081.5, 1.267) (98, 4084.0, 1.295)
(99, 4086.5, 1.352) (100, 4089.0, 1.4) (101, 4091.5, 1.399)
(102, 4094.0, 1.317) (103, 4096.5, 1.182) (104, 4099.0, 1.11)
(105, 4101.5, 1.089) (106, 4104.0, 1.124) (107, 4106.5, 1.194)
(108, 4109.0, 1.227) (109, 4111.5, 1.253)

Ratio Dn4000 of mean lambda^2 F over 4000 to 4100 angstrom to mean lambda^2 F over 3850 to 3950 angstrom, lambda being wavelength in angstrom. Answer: 1.72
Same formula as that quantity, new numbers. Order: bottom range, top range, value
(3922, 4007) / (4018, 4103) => 1.55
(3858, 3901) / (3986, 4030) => 1.71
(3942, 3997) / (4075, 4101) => 1.56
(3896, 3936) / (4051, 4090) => 1.65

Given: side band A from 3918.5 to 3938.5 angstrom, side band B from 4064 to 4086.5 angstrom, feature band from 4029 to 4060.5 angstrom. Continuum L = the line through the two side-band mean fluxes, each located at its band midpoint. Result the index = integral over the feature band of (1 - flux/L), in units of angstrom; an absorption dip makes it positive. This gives -3.2 angstrom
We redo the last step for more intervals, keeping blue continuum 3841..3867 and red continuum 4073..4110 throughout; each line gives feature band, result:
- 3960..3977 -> 7.54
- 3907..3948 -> 5.21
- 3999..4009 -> -1.58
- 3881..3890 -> 1.15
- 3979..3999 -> -2.01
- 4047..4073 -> -1.31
